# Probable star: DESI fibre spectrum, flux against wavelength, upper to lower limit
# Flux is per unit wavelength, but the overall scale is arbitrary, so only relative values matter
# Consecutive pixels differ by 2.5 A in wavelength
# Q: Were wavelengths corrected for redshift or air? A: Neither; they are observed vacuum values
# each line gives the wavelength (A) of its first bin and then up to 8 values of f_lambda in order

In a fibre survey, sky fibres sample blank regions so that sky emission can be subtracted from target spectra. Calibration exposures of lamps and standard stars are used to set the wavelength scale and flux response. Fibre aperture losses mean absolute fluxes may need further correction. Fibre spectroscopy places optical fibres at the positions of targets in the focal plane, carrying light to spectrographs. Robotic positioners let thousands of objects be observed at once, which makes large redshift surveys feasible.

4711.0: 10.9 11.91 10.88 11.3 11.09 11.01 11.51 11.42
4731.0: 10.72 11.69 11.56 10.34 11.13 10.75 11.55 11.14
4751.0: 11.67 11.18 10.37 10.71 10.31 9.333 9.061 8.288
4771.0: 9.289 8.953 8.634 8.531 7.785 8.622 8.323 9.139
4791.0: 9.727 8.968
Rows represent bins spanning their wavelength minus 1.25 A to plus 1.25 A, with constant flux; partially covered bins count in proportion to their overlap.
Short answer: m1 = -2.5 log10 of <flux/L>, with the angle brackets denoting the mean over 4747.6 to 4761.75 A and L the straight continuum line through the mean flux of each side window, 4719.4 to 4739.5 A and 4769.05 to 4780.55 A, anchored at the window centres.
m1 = -0.11 mag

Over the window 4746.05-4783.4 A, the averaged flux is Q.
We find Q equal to 9.69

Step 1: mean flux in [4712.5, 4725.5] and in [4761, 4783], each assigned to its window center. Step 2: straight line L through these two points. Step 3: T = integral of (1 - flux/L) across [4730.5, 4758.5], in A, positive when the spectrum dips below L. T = -2.9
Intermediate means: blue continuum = 11.2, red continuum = 8.82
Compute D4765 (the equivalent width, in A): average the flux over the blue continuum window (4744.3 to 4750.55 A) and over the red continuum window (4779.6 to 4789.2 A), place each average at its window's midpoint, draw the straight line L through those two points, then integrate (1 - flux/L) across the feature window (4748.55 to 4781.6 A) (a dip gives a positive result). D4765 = 1.1 A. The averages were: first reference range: 11.3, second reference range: 8.43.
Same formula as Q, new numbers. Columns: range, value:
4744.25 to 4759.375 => 11.1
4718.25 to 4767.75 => 10.9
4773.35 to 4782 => 8.44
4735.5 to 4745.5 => 10.9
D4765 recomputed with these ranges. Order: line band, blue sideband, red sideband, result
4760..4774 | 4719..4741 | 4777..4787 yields -0.1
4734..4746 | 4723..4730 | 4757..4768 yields -0.4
